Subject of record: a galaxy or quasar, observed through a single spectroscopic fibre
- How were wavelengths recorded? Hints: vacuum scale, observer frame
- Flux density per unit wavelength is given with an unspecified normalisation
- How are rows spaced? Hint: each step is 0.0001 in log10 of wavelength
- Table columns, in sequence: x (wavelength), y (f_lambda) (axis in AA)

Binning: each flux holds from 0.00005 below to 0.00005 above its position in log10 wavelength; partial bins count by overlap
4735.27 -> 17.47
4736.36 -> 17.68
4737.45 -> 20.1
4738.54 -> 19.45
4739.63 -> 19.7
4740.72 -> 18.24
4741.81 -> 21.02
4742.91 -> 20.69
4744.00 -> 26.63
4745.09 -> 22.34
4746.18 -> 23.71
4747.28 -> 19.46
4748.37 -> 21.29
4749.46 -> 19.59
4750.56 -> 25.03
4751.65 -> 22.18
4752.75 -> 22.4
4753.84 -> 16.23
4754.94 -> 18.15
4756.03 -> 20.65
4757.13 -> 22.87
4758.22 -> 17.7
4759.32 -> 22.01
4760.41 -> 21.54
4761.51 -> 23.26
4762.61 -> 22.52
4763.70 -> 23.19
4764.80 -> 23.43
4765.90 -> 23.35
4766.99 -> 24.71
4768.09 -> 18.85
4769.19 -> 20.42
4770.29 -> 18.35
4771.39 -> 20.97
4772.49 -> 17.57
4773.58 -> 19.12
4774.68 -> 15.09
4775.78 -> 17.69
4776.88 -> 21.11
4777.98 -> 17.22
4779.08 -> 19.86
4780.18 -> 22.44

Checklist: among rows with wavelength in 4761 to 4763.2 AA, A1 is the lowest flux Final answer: 22.52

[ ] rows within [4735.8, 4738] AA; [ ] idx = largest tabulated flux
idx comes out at 20.1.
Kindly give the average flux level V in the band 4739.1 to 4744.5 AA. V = 21.2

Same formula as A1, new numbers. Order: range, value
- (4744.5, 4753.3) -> 19.46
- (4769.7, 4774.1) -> 17.57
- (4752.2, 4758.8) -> 16.23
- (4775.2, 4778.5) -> 17.22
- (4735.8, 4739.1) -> 17.68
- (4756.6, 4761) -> 17.7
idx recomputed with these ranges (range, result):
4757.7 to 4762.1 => 23.26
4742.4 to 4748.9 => 26.63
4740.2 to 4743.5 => 21.02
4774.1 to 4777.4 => 21.11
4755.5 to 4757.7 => 22.87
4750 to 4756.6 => 25.03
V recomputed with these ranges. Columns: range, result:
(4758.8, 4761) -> 21.8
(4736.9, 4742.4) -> 19.7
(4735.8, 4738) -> 18.9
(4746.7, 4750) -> 20.1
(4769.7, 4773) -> 19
